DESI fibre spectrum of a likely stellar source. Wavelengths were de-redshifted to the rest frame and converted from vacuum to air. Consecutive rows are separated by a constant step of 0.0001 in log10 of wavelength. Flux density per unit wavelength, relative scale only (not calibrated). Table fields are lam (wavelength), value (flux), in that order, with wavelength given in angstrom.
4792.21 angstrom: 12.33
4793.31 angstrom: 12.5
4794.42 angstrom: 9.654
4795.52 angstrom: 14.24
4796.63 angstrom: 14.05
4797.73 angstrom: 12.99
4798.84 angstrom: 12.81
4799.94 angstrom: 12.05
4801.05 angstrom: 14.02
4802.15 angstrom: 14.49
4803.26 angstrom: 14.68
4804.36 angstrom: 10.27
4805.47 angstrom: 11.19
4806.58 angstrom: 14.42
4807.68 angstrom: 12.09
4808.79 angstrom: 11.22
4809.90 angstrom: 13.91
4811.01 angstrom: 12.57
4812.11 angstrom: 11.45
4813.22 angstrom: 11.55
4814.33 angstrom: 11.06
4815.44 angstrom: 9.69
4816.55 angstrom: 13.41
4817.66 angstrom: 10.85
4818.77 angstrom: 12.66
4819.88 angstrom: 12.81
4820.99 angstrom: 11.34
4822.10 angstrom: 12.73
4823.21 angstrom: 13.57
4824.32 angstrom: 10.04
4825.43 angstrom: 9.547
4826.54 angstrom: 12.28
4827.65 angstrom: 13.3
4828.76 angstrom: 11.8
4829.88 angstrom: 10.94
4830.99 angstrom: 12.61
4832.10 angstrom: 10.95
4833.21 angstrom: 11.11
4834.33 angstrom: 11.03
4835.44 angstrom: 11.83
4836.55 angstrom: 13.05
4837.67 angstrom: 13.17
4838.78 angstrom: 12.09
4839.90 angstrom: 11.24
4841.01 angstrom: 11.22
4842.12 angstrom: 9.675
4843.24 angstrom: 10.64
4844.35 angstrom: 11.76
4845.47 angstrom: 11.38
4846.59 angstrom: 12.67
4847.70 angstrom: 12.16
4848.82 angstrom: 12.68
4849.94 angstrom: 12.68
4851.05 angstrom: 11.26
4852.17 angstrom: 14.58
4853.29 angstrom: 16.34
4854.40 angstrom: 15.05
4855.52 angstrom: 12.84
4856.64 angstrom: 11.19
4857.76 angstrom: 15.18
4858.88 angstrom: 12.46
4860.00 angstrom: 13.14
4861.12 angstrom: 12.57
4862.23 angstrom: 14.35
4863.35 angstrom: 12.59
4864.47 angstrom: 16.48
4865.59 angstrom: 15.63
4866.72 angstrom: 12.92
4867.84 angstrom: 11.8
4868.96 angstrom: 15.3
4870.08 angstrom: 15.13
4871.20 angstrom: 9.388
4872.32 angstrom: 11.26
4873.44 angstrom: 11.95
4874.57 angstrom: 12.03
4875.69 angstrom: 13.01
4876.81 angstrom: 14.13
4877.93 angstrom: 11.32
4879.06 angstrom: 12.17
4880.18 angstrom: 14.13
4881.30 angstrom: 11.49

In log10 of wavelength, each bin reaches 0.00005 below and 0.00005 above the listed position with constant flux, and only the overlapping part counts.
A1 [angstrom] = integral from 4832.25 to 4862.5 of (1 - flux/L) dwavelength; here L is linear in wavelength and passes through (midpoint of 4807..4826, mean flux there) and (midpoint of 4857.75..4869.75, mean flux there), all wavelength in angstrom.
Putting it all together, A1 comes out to 1.6 angstrom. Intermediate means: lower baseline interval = 11.8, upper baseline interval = 13.8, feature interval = 12.5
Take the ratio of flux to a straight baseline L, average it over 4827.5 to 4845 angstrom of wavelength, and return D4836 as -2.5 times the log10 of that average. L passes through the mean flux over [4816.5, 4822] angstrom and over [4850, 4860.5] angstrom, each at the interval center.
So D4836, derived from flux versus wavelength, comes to 0.10 mag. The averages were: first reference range 12.1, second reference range 13.5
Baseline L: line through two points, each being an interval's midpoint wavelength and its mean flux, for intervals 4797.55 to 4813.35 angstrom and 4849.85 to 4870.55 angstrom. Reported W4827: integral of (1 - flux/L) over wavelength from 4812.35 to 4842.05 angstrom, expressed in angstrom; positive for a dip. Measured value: 3.1 angstrom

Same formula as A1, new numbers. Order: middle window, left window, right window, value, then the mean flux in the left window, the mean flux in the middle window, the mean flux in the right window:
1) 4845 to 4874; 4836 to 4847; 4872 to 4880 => -2.79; 11.7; 13.2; 12.4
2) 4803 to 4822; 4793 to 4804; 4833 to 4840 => 0.99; 13.1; 12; 12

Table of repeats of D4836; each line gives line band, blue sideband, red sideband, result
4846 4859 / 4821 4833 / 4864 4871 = 0.00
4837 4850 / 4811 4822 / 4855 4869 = 0.09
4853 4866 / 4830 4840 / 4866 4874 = -0.13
